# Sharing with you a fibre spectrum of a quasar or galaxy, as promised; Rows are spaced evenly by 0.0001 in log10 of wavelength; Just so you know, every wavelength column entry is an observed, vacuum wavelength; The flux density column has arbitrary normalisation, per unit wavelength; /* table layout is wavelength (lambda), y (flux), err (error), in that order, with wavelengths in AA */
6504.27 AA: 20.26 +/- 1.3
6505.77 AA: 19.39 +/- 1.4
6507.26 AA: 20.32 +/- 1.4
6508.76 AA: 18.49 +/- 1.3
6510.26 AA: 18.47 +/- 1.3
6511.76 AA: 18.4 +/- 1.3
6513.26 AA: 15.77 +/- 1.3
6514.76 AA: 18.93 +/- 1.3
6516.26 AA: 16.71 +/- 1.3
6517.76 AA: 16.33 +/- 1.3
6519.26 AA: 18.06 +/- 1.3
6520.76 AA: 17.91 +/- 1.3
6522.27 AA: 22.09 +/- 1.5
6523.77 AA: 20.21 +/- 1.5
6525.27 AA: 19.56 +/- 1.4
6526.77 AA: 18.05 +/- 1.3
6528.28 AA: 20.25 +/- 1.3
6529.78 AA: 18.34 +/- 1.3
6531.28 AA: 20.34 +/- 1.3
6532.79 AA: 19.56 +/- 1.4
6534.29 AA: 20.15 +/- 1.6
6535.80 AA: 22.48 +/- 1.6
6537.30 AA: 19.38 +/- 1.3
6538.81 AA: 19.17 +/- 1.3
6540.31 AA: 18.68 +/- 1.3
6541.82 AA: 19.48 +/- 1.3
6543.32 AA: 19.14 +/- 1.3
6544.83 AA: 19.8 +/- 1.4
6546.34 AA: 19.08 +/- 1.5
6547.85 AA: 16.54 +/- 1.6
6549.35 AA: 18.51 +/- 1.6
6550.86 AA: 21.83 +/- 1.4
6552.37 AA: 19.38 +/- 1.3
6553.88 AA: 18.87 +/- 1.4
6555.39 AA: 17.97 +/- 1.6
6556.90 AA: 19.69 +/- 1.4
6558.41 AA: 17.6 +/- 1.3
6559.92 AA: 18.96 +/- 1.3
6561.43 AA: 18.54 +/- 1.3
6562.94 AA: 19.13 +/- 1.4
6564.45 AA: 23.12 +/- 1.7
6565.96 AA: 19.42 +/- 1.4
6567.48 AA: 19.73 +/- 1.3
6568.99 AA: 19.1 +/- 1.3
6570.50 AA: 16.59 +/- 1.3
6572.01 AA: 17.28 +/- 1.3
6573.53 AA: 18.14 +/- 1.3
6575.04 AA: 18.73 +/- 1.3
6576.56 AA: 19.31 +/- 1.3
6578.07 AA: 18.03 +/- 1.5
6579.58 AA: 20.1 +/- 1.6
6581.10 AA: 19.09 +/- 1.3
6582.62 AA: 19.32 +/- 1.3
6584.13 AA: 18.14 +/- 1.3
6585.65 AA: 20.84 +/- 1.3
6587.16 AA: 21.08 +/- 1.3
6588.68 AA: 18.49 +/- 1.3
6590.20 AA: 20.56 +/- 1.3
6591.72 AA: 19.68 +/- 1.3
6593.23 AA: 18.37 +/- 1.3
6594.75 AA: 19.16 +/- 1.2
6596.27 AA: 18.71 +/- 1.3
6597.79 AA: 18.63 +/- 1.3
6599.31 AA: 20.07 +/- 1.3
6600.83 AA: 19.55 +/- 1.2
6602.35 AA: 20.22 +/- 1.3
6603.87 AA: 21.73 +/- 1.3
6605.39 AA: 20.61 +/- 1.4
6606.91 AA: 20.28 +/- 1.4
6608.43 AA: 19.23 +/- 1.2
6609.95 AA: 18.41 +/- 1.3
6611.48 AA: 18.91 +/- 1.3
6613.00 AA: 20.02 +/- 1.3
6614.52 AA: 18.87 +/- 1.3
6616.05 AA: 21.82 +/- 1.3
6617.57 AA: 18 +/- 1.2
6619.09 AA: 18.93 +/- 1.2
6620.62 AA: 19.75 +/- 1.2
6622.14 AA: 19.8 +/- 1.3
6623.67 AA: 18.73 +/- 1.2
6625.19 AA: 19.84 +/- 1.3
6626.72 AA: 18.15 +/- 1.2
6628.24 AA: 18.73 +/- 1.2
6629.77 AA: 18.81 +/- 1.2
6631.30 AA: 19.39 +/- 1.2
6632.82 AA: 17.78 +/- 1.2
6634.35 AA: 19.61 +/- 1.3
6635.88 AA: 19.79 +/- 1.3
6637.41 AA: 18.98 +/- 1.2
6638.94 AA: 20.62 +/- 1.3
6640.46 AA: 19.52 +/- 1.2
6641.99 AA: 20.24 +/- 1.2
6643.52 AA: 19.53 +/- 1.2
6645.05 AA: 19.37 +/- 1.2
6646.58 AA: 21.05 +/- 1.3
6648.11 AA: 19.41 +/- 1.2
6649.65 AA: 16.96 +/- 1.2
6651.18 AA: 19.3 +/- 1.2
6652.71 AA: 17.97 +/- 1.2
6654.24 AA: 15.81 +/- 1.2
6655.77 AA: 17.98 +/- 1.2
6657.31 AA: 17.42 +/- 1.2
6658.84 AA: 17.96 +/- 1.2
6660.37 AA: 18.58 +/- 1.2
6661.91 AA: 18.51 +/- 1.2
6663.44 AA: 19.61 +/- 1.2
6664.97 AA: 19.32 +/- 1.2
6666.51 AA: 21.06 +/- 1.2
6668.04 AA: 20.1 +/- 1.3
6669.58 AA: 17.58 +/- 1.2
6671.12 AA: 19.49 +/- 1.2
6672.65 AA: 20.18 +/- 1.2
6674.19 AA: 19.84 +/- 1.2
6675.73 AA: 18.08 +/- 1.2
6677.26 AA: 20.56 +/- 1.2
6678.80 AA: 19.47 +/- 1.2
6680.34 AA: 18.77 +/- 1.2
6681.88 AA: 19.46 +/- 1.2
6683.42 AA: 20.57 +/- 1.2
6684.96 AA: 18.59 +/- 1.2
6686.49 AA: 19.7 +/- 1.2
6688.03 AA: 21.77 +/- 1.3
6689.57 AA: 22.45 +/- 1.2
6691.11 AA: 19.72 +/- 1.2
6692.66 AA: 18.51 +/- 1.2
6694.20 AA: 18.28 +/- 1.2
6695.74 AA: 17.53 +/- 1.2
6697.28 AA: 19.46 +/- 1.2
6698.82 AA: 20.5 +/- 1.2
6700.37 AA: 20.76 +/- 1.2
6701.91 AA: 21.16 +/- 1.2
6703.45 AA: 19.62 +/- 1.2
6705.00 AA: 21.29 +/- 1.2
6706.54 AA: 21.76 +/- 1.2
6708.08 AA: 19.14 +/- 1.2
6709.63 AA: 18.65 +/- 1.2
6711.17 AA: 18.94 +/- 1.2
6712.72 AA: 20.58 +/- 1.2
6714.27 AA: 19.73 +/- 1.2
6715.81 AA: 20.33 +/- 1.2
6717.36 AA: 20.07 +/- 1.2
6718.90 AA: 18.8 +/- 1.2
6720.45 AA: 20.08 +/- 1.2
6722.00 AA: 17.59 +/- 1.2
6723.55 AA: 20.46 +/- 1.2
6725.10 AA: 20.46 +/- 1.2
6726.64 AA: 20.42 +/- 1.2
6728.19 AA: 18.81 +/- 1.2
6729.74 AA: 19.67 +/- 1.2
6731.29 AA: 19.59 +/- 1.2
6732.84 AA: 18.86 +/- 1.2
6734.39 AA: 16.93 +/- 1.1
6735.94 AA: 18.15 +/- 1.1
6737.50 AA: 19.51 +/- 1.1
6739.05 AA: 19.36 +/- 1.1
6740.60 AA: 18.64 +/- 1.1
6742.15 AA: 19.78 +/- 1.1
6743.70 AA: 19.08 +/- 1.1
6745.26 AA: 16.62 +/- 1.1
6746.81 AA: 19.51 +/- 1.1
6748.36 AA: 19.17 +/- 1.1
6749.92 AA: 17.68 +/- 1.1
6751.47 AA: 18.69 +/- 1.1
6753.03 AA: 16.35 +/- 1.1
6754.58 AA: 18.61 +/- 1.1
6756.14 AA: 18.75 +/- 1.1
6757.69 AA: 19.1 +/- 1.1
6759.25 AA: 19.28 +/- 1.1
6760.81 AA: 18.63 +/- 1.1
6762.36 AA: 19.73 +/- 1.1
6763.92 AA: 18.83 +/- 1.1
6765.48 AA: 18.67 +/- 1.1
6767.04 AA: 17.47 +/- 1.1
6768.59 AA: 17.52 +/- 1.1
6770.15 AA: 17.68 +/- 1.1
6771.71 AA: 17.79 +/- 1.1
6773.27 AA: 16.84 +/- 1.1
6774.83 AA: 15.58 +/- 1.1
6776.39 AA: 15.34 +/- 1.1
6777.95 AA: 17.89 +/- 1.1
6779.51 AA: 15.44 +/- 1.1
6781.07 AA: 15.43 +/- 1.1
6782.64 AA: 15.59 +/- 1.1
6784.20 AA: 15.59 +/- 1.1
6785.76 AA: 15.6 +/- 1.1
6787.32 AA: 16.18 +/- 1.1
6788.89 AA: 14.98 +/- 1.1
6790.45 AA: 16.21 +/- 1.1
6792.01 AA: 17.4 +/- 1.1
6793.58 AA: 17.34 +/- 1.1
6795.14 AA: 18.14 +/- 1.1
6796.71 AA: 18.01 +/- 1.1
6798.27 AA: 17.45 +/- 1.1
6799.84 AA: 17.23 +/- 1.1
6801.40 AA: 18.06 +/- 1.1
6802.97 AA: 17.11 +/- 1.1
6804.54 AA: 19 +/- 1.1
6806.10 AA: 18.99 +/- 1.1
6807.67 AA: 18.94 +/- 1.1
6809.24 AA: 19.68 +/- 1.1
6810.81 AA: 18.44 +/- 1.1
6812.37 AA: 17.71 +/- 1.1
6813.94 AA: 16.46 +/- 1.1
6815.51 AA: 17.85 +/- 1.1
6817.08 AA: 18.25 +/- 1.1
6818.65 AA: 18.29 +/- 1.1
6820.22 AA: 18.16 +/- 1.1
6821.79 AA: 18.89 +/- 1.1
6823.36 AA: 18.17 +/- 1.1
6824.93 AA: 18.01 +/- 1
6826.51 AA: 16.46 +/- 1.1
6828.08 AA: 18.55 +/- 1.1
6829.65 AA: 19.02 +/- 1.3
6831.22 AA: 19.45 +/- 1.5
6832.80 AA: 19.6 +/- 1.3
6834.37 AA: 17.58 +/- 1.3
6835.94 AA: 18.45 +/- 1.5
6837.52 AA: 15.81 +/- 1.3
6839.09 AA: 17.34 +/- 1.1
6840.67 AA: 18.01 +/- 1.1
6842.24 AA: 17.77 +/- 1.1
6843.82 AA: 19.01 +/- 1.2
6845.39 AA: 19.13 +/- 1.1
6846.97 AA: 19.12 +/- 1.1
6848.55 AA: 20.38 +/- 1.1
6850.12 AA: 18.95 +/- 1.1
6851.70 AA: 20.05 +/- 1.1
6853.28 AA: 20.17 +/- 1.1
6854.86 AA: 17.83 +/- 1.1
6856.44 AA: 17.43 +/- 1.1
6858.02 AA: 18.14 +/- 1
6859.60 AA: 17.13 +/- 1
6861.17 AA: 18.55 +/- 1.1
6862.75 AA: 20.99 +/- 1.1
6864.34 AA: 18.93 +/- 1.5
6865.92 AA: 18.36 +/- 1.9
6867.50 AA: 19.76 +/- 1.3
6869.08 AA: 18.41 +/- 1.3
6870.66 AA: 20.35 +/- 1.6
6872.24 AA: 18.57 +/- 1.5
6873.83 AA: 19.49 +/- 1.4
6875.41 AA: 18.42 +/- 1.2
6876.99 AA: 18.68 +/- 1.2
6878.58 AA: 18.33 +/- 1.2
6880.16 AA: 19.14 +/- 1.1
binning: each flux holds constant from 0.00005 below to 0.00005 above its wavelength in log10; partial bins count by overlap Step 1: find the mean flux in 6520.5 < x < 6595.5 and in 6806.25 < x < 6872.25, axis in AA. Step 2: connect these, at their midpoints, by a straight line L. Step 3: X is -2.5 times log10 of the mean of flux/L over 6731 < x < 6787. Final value 0.05 mag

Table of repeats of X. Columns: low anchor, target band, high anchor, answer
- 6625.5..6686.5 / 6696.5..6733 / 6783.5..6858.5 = -0.066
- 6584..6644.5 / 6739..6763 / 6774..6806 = -0.080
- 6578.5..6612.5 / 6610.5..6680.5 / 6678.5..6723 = 0.030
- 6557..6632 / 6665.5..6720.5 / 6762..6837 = -0.074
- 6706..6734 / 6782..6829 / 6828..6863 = 0.080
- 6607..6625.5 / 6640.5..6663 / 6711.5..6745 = 0.043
